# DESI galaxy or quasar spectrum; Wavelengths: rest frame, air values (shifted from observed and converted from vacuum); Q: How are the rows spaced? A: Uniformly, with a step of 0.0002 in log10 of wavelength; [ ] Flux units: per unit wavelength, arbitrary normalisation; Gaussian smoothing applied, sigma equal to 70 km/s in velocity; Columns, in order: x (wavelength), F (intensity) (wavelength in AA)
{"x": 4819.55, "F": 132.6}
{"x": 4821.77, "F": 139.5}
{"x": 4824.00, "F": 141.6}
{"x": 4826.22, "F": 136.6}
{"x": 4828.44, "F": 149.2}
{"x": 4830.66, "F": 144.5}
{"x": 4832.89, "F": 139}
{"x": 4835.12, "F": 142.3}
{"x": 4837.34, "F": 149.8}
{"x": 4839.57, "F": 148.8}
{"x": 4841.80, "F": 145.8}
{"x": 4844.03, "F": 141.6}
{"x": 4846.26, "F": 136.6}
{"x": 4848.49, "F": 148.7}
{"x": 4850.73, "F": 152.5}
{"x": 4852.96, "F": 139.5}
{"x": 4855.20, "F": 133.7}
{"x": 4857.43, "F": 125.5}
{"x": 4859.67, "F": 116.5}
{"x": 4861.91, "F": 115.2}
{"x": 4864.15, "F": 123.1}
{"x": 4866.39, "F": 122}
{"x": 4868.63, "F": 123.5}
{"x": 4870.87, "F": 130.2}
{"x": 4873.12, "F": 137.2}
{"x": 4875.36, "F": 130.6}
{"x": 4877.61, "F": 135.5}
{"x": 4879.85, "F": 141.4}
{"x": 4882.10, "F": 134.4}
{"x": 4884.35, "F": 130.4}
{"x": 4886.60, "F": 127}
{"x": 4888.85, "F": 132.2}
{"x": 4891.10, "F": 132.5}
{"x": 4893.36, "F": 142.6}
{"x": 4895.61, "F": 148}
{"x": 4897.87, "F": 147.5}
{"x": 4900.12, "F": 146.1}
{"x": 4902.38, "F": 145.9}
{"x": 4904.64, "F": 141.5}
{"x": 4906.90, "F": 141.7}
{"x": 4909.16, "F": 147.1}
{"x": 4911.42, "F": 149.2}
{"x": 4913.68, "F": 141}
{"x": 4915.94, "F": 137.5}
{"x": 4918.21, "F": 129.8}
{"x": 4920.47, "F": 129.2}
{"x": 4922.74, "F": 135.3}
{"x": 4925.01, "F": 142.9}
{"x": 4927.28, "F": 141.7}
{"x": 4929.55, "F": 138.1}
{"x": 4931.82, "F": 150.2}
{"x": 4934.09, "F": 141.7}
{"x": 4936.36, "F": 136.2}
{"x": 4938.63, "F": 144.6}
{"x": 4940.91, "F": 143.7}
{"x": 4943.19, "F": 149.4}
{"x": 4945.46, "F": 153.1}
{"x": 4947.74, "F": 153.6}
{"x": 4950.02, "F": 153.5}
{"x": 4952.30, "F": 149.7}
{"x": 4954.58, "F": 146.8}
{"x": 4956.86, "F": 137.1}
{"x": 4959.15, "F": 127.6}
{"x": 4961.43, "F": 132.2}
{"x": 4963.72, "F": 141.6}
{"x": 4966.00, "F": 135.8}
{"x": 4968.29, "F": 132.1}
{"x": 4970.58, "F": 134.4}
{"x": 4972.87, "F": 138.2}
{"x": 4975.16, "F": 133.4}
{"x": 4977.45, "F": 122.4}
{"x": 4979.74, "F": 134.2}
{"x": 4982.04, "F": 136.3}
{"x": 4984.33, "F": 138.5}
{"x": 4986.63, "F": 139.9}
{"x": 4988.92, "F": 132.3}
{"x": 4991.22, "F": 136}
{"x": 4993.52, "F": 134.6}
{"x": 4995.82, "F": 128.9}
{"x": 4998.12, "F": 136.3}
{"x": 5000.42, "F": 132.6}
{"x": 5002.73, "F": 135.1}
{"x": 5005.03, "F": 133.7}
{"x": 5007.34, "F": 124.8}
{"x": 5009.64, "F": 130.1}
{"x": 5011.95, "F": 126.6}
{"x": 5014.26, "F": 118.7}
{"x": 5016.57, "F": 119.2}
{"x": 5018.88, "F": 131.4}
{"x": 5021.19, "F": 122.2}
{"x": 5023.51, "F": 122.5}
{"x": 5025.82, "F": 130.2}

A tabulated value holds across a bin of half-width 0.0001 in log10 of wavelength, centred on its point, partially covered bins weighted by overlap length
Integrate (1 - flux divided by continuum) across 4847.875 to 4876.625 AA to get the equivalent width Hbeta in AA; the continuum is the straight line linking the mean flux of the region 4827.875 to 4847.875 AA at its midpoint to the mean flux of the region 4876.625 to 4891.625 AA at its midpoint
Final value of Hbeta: 1.7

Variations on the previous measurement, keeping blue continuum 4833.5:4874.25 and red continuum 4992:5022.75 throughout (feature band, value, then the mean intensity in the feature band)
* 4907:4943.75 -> -2.4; 141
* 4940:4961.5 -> -2.3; 145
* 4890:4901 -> -0.8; 143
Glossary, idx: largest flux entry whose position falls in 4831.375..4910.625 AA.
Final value 152.5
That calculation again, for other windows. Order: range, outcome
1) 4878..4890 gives 141.4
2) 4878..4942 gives 150.2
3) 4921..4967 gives 153.6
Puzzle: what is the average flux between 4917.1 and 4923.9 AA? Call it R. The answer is 131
